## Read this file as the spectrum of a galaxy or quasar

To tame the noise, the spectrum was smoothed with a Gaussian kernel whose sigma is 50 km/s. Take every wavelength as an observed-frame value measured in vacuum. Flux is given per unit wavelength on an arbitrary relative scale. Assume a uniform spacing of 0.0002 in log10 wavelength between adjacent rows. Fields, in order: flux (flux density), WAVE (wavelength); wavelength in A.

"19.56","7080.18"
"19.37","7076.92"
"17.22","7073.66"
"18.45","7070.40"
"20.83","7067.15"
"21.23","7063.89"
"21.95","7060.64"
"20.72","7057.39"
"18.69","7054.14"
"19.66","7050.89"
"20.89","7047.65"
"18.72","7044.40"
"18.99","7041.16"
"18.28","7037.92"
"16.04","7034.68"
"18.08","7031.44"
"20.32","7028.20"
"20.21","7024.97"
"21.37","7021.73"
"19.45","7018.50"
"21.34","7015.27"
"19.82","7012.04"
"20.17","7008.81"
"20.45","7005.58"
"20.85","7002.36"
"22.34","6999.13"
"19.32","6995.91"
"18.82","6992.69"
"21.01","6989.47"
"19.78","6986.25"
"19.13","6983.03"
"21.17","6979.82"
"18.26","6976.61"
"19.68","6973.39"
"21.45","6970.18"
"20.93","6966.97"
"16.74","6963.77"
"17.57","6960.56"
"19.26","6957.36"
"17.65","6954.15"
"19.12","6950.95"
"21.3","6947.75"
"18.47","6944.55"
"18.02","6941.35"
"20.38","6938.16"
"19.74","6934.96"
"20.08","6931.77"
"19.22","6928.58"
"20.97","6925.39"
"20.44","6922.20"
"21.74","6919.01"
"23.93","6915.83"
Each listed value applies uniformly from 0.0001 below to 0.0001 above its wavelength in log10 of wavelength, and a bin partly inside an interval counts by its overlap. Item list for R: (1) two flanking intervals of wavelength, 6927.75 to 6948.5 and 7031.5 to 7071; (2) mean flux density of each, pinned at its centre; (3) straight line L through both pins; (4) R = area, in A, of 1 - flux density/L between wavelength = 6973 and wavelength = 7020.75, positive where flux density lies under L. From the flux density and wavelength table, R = -1.5 A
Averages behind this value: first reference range 19.5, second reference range 19.5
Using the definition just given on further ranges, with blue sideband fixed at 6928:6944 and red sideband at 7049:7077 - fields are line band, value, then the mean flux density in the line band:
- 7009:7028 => -0.69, 20.4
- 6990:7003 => -0.48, 20.3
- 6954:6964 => 0.79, 18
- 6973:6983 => -0.02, 19.6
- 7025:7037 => 0.79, 18.4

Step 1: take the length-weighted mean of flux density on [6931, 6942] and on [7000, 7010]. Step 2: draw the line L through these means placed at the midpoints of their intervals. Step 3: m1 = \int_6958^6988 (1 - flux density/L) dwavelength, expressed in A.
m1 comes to 1.1 A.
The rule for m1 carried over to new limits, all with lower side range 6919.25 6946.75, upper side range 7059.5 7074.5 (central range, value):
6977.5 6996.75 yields 0.0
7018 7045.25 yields 1.2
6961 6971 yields 0.3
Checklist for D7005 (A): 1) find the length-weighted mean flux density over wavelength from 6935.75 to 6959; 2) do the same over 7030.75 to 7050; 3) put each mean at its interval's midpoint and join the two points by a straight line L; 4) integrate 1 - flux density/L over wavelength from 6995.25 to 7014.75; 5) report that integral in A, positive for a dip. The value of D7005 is -1.9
